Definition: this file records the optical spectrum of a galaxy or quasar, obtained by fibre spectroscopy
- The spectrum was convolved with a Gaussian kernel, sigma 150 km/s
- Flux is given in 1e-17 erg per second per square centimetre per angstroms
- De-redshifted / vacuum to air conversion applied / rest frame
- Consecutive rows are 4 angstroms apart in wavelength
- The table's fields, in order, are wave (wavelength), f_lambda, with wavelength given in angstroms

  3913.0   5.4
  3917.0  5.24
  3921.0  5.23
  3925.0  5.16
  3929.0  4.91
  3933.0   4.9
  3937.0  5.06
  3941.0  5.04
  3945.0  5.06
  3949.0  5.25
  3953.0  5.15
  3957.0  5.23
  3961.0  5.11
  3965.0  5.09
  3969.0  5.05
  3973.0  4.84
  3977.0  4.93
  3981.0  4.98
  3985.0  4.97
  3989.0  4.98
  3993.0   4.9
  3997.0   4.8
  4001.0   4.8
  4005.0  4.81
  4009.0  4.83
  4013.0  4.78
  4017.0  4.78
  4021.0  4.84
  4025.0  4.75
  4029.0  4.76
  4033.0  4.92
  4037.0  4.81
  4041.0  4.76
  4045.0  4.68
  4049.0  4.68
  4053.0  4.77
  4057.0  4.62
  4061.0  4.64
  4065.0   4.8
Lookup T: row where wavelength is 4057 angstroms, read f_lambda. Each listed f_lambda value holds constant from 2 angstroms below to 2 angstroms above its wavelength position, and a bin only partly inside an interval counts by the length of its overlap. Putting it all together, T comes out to 4.62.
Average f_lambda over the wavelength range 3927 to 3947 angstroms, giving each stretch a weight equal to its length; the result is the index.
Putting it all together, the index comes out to 4.99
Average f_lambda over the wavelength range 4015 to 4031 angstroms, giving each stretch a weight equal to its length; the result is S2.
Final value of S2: 4.78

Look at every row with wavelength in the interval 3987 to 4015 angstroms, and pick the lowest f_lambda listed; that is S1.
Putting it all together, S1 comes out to 4.78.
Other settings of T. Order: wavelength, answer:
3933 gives 4.9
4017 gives 4.78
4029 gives 4.76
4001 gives 4.8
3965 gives 5.09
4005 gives 4.81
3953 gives 5.15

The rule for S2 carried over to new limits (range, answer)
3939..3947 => 5.05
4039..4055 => 4.72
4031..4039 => 4.87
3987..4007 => 4.86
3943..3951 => 5.15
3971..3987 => 4.93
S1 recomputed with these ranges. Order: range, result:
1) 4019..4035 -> 4.75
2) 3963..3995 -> 4.84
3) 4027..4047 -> 4.68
